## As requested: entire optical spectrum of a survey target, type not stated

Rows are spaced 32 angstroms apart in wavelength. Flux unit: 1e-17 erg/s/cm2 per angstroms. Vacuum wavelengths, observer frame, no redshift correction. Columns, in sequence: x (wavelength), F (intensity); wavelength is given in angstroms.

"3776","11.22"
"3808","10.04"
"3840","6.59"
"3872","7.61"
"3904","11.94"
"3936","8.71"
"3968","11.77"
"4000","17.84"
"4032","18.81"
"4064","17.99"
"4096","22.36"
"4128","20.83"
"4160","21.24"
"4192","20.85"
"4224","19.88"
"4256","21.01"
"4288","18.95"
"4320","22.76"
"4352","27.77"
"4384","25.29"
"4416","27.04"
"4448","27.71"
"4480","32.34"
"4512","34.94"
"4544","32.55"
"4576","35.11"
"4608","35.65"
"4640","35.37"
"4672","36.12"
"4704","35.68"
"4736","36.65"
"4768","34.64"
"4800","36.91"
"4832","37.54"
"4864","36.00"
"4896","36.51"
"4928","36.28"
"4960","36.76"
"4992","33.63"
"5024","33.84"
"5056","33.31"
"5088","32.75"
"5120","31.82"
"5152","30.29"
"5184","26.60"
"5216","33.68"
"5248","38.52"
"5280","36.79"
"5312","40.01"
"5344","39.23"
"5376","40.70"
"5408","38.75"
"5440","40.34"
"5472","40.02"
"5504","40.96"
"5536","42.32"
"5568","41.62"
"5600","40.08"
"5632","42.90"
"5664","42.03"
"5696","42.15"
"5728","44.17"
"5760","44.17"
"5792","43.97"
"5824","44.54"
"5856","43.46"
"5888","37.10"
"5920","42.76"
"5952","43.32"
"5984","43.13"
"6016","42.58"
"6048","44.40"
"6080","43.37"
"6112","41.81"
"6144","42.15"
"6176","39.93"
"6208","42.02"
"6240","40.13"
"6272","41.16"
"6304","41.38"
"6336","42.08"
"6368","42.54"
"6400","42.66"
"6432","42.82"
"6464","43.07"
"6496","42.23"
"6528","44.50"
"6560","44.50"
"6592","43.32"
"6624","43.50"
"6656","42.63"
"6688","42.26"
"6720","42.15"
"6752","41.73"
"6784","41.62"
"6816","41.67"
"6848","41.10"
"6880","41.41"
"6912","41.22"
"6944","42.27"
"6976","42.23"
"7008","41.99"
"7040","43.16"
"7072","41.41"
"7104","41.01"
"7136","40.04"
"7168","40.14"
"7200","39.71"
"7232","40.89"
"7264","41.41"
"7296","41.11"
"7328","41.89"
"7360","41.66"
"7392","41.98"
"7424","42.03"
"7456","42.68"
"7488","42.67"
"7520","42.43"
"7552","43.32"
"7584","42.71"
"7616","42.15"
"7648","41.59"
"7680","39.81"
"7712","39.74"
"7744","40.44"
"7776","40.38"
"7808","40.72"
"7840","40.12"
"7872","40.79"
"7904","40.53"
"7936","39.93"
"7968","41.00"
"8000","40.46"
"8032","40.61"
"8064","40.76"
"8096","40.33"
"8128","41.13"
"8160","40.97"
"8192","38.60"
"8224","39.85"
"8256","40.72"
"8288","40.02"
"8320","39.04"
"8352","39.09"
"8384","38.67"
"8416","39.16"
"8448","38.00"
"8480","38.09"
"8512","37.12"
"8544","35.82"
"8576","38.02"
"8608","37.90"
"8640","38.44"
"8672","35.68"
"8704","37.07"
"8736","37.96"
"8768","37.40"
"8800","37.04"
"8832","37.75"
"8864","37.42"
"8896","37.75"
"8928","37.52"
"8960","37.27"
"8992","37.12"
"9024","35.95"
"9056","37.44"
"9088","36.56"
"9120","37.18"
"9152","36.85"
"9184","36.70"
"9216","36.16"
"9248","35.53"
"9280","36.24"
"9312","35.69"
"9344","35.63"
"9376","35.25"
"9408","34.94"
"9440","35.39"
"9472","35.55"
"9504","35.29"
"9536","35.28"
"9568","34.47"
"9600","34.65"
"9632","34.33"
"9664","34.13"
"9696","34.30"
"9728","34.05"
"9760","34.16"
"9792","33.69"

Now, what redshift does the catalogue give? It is 0.000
